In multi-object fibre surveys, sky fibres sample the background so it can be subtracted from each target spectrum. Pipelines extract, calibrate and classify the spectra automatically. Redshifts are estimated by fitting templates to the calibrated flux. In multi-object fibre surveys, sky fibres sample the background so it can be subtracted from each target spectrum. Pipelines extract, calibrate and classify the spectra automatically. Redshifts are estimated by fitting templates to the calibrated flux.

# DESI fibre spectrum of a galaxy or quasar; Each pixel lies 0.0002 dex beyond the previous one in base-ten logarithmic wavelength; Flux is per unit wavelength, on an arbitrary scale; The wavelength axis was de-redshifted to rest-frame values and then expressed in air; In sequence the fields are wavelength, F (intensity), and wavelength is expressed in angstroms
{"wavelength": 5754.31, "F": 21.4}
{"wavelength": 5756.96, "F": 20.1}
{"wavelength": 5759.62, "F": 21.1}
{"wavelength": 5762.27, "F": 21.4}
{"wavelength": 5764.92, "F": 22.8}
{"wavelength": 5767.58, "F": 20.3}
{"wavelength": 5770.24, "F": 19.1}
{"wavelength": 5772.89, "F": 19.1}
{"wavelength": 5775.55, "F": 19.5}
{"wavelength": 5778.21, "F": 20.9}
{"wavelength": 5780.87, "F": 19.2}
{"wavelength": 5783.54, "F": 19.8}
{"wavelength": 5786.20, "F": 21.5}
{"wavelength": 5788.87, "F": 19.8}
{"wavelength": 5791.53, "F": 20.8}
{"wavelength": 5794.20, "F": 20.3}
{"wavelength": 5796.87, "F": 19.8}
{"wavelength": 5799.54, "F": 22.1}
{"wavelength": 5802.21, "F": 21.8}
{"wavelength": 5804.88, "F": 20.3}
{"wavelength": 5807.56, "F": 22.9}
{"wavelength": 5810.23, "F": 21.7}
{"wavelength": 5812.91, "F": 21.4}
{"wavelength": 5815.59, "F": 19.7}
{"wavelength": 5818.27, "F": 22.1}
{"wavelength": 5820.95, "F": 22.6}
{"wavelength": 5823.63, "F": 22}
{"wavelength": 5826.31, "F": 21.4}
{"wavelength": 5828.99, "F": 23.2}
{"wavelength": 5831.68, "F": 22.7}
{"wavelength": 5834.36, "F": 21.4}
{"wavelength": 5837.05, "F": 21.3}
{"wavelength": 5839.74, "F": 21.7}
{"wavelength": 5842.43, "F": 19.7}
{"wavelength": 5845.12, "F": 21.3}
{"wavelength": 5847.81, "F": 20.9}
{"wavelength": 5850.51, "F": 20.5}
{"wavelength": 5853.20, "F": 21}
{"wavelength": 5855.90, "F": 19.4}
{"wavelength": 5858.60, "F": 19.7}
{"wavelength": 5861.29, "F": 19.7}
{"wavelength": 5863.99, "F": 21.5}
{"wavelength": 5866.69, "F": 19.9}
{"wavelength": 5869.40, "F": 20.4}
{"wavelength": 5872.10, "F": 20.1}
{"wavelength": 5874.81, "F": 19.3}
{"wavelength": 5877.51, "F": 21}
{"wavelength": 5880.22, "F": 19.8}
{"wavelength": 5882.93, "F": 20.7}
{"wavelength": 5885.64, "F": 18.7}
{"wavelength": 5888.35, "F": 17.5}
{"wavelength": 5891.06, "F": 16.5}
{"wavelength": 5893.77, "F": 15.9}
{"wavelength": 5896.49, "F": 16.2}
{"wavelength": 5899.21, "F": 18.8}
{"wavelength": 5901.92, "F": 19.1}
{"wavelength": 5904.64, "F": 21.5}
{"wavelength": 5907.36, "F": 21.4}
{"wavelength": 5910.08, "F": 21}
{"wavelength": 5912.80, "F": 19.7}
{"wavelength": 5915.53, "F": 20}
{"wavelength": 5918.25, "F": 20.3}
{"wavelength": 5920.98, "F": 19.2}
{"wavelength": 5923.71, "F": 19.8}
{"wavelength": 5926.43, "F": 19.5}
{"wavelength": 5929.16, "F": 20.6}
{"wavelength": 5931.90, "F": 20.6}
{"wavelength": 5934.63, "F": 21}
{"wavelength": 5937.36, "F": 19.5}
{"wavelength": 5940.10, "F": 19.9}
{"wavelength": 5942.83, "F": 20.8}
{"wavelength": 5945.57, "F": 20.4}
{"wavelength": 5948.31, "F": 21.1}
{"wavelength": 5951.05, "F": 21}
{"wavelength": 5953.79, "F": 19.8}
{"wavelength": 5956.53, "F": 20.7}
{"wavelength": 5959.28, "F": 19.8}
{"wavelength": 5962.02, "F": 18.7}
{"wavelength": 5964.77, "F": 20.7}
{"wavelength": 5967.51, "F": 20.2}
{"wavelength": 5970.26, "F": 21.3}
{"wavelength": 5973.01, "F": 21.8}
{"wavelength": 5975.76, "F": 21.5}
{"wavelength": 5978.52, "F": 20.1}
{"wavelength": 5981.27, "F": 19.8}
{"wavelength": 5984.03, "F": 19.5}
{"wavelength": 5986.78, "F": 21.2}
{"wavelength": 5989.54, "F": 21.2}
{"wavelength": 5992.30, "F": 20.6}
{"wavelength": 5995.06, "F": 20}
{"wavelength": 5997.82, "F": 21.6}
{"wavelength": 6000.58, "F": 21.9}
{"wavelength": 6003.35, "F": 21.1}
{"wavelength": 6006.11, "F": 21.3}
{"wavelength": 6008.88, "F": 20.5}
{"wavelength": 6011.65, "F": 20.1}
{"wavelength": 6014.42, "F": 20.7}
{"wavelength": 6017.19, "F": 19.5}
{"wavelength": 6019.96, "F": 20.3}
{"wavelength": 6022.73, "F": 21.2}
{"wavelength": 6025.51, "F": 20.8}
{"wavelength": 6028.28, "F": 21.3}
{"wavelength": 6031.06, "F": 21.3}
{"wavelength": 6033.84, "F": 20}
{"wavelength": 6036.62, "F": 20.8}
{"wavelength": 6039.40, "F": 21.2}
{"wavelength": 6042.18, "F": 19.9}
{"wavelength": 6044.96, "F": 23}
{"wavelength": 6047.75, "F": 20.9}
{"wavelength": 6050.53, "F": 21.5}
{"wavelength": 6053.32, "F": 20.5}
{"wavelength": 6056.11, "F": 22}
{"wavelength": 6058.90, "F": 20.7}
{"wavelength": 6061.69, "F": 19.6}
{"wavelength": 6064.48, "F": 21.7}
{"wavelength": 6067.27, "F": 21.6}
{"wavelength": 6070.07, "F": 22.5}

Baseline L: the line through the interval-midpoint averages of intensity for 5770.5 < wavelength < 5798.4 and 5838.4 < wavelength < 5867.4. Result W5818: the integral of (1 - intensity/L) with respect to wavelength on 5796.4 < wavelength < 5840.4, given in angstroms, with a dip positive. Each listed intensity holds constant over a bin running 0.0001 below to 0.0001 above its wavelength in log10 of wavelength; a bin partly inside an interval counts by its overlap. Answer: -3.1 angstroms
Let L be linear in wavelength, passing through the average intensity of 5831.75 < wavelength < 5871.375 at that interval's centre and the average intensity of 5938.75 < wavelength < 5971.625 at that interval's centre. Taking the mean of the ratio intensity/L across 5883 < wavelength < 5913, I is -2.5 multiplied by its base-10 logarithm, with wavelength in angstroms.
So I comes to 0.095 mag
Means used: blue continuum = 20.7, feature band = 18.8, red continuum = 20.4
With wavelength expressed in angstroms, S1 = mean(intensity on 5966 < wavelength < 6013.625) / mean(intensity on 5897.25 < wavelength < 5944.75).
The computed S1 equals 1.03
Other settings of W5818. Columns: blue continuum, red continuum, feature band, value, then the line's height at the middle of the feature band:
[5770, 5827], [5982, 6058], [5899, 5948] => 1.5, 20.9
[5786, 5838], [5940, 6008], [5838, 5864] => 0.9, 21.3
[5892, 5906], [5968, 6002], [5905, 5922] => -1.5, 18.7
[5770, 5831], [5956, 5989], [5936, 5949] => 0.2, 20.5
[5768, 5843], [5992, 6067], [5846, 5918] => 4.5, 21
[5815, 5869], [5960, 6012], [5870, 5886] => 0.7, 21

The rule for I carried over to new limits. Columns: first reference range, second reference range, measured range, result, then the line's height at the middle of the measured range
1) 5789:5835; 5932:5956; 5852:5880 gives 0.05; 21.1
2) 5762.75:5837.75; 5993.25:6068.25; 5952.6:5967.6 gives 0.05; 21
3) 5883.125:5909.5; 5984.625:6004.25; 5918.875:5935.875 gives -0.04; 19.4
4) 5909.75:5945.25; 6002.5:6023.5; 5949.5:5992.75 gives -0.01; 20.3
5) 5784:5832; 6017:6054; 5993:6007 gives -0.01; 21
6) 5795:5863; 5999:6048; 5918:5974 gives 0.04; 21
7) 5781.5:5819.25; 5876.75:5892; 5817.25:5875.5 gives -0.06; 19.9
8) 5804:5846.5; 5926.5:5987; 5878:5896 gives 0.16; 21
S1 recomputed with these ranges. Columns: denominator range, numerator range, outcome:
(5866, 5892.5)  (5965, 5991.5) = 1.07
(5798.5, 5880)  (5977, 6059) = 0.99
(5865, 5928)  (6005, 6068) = 1.08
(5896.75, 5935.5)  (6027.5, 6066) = 1.05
